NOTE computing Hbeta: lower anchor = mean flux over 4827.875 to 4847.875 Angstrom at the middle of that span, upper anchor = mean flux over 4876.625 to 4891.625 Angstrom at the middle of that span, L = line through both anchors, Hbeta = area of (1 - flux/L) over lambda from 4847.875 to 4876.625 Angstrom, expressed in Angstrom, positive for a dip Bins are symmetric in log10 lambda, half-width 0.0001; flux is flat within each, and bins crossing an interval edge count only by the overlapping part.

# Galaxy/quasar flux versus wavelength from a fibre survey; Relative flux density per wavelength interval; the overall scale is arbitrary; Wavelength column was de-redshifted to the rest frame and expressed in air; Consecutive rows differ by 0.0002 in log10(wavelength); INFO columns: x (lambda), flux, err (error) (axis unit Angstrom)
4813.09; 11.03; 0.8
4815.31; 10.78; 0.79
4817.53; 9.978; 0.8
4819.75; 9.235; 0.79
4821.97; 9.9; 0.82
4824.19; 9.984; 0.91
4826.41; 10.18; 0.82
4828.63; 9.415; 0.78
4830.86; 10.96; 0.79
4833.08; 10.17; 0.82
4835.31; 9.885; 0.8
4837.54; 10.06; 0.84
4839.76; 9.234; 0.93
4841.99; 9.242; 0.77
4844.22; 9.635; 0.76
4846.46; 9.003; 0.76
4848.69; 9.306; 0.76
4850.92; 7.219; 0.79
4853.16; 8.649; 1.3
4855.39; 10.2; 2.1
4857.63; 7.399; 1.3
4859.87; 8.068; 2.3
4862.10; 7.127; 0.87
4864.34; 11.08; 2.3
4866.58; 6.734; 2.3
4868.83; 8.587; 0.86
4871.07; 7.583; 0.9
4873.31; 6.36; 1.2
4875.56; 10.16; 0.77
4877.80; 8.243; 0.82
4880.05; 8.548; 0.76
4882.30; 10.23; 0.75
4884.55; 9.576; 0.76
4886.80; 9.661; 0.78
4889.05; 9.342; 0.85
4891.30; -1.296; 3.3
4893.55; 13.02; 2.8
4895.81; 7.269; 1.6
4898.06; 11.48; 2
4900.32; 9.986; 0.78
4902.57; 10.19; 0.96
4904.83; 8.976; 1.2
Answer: 2.0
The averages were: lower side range 9.73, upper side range 8.25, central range 8.33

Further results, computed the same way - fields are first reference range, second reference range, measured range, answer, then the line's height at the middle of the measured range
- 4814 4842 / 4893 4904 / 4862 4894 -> 5.9 Angstrom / 10.1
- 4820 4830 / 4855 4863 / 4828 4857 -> -1.6 Angstrom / 8.92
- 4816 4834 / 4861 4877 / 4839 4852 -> 0.3 Angstrom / 9.18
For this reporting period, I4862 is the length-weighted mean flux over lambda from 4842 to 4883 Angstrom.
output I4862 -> 8.56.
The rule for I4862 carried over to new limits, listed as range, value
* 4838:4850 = 9.3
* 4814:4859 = 9.52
